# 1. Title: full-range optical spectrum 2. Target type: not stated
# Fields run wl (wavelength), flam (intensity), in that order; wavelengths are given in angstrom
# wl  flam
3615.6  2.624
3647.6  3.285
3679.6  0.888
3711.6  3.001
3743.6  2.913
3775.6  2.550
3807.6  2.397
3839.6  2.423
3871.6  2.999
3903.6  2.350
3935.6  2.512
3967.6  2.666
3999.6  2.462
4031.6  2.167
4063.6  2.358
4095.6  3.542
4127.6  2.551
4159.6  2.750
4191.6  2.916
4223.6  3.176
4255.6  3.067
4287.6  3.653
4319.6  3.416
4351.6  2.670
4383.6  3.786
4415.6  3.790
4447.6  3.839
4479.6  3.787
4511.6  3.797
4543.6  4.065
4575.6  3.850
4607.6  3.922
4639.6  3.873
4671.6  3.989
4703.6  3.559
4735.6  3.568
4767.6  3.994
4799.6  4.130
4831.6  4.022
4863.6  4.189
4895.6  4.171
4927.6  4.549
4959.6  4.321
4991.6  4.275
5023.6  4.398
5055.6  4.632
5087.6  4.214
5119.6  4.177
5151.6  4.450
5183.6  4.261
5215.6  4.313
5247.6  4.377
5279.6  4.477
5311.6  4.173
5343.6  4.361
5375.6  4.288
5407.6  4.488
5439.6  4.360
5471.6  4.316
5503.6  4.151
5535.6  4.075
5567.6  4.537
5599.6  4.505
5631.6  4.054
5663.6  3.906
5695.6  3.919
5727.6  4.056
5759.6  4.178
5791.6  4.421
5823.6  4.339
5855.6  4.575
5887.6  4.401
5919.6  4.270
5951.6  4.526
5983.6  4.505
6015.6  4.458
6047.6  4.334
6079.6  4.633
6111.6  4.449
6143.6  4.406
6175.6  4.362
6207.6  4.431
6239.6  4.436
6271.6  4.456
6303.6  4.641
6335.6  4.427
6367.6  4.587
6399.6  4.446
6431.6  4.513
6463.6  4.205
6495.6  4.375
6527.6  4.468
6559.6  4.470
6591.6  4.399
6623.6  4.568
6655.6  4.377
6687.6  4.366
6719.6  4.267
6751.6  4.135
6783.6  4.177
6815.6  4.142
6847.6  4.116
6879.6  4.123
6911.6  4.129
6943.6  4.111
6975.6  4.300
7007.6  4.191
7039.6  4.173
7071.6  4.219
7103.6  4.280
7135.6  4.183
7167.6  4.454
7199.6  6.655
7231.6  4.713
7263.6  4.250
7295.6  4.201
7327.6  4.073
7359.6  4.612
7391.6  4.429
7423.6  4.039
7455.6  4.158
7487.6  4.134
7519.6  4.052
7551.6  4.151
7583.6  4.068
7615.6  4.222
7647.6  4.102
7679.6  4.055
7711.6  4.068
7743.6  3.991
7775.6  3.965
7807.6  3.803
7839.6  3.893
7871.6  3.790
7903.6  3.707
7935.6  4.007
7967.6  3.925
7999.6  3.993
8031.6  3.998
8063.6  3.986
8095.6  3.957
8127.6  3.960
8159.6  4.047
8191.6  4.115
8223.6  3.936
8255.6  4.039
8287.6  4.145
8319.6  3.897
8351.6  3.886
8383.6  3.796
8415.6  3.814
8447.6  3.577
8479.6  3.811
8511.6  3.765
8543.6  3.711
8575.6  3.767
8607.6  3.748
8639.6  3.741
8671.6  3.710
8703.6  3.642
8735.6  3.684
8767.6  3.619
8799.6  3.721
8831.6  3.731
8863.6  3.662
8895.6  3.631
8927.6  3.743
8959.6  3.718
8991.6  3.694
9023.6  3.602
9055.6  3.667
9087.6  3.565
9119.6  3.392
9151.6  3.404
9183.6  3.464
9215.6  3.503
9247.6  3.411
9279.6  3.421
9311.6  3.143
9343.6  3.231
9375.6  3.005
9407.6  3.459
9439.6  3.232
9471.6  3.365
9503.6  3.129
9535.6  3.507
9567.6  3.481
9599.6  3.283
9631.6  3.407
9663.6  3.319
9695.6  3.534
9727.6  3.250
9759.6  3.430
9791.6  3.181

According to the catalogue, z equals 0.10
